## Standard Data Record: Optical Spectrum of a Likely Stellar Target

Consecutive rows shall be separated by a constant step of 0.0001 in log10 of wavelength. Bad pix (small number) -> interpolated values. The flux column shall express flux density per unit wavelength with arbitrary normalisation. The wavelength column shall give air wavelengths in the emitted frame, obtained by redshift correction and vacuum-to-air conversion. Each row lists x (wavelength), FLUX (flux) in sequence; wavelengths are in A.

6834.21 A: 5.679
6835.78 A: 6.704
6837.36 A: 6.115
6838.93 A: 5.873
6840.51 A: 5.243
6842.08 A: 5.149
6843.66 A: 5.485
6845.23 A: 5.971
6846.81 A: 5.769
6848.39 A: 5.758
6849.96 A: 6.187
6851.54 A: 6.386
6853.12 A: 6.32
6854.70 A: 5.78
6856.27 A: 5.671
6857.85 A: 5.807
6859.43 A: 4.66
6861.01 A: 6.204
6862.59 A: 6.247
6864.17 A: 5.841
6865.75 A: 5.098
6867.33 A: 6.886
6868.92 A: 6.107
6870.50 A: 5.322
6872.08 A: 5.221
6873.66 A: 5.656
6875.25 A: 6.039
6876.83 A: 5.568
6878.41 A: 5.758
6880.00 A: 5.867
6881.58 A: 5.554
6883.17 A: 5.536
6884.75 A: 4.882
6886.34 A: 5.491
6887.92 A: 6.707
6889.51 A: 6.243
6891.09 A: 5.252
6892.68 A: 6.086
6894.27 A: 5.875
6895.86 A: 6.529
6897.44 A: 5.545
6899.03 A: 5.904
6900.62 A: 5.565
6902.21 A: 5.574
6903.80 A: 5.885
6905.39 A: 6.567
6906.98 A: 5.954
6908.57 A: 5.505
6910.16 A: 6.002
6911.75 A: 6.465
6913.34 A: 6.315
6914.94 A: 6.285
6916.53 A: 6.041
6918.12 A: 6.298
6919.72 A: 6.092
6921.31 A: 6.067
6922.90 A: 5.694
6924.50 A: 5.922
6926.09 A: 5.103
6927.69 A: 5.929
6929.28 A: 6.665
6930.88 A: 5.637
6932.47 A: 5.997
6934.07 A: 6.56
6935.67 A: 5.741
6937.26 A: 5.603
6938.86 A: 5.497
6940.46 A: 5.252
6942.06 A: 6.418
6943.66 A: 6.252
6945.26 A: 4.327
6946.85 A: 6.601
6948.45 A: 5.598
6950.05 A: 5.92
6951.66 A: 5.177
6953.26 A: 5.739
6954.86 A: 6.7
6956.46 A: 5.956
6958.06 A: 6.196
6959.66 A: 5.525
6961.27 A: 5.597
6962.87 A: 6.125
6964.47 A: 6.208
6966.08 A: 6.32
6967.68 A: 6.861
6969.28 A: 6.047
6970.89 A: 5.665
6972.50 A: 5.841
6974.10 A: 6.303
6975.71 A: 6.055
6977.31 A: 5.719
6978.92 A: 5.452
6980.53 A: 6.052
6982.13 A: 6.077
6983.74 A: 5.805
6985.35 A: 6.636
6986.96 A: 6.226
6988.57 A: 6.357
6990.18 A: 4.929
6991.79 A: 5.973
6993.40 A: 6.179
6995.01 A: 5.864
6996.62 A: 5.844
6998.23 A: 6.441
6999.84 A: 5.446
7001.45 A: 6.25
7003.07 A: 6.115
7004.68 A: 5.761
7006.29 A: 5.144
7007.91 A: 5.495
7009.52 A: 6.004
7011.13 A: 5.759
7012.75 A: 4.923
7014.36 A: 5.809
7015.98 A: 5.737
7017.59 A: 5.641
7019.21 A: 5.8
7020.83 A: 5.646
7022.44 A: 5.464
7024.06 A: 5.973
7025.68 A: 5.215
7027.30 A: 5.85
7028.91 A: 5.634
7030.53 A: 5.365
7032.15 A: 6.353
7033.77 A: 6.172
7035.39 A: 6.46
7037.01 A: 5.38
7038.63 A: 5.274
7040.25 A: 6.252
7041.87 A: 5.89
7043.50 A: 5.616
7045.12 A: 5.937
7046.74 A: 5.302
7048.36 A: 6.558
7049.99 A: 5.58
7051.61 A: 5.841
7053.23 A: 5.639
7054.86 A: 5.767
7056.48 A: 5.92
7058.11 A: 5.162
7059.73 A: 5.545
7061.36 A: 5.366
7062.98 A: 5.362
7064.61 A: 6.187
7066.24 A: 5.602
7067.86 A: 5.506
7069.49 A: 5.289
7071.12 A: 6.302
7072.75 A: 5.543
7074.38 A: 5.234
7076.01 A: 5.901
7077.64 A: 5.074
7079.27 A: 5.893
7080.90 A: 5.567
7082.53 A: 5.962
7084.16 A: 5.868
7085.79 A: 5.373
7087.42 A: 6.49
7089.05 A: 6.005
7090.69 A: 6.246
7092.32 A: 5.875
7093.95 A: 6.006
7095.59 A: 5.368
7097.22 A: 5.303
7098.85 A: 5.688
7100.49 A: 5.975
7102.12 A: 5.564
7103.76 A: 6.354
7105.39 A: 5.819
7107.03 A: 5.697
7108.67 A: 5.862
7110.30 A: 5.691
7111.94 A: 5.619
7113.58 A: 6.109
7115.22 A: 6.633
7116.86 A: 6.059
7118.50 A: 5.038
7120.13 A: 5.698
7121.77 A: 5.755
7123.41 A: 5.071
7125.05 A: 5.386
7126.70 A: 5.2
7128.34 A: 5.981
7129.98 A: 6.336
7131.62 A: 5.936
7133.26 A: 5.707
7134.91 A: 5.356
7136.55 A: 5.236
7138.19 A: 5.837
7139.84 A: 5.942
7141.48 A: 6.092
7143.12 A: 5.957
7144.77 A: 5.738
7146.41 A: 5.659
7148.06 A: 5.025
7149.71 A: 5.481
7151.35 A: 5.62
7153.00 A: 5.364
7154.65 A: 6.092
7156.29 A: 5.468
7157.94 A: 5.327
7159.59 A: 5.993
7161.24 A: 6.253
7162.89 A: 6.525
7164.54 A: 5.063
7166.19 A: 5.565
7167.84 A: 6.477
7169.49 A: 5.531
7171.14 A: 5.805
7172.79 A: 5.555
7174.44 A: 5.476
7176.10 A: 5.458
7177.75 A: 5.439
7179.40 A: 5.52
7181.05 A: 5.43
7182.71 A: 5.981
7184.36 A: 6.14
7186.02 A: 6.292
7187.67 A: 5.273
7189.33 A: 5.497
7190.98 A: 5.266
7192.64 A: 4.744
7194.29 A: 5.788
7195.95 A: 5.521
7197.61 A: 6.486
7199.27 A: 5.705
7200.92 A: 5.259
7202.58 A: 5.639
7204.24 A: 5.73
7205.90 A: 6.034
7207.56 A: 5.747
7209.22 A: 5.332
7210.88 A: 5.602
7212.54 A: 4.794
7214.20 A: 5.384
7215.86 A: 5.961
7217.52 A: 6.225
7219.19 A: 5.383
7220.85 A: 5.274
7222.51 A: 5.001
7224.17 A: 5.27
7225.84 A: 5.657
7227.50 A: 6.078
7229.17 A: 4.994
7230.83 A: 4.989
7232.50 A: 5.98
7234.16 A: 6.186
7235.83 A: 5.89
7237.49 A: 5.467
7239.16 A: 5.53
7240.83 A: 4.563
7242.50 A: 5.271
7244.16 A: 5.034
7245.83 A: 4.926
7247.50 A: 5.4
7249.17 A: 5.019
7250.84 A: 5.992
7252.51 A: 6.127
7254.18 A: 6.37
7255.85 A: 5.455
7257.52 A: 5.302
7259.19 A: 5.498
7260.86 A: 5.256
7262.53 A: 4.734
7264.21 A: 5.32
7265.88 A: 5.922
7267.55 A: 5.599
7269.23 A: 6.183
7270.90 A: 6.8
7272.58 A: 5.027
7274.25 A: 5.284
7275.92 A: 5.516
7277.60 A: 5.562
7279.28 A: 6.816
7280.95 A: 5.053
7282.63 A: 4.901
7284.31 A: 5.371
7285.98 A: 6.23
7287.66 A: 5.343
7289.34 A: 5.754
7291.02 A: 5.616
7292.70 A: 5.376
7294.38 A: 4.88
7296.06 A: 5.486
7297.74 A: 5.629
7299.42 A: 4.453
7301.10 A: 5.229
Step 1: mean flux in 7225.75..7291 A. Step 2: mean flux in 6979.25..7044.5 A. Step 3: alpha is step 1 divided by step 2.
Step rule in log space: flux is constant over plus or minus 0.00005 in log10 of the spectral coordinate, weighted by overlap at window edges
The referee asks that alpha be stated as 0.95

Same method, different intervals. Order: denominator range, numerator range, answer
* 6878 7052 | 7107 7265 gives 0.95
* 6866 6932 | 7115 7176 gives 0.97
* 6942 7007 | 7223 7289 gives 0.93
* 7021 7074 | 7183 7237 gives 0.98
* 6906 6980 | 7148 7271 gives 0.94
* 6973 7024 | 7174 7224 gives 0.96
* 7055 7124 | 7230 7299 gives 0.96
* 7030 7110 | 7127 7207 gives 0.99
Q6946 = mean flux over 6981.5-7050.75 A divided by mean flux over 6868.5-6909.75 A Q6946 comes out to 1.01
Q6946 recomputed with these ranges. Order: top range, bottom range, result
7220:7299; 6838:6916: 0.94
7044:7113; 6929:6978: 0.97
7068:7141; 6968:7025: 0.98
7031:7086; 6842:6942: 0.98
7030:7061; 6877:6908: 0.99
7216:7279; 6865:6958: 0.94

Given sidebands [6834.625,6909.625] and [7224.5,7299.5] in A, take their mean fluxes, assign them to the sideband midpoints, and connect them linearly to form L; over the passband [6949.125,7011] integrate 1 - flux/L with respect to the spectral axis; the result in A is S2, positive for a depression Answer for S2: -2.3 A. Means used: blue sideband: 5.82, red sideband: 5.52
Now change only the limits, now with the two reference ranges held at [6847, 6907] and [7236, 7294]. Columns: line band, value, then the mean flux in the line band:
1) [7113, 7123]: -0.4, 5.85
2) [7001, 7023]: 0.2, 5.67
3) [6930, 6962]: -0.2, 5.82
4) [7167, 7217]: -0.5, 5.63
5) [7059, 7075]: 0.2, 5.6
